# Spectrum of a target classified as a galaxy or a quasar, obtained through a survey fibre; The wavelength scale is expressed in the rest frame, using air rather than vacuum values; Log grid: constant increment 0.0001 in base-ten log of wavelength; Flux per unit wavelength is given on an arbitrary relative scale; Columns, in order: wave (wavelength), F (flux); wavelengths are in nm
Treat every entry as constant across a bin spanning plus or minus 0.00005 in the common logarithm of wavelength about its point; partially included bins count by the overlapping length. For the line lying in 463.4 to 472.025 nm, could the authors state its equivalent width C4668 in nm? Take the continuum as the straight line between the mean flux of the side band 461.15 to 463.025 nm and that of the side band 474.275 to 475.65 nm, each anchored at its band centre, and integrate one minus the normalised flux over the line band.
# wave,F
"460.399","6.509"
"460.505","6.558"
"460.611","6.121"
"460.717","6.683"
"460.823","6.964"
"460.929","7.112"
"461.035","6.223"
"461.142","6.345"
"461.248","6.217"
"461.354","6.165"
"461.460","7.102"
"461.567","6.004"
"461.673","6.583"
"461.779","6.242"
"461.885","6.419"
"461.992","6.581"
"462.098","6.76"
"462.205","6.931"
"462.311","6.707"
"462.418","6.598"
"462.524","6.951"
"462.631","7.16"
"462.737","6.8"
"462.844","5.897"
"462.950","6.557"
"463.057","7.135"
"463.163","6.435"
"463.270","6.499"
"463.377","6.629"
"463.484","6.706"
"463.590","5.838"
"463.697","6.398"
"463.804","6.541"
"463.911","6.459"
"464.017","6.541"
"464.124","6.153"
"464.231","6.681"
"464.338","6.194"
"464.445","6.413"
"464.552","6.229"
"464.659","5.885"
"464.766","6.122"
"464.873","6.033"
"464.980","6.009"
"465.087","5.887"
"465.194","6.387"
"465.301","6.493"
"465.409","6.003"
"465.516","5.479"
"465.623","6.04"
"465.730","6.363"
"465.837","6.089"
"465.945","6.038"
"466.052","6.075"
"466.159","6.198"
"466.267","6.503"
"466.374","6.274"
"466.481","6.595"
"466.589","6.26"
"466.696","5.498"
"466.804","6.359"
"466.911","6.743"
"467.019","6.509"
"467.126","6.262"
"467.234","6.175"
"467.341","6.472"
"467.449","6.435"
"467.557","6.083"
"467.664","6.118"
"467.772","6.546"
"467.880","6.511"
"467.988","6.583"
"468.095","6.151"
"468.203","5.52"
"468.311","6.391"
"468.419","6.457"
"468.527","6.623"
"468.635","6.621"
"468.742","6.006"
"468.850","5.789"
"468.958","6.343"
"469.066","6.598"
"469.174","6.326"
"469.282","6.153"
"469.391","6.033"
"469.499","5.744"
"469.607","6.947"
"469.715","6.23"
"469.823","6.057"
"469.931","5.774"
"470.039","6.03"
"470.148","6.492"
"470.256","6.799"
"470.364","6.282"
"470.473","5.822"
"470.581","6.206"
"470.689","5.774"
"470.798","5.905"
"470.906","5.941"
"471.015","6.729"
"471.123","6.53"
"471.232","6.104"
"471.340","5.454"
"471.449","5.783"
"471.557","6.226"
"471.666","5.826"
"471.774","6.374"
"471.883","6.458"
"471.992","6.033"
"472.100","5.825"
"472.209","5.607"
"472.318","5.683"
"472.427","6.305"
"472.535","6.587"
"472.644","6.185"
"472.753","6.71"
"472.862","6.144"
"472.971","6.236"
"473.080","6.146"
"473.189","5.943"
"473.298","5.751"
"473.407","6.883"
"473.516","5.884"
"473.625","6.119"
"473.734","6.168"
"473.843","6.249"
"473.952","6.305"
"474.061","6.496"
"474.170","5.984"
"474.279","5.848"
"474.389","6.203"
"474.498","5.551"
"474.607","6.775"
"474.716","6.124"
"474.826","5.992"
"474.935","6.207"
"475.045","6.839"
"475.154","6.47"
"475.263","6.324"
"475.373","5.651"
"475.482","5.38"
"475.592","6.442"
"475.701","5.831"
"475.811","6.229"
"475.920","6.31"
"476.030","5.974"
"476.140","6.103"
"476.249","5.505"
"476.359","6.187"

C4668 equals 0.22 nm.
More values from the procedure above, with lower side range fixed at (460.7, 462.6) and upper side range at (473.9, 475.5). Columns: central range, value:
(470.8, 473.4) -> 0.052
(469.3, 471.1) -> 0.037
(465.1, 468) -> 0.080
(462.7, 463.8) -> 0.009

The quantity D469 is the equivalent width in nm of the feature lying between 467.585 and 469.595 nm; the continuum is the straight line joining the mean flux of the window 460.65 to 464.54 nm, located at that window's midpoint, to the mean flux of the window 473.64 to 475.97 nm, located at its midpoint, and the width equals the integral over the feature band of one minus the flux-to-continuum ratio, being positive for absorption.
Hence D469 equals 0.029 nm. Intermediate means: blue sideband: 6.54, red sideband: 6.16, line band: 6.26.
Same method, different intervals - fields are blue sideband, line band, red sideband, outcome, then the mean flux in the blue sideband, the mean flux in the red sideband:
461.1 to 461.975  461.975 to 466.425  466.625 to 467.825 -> -0.016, 6.39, 6.29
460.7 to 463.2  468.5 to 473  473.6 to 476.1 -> 0.090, 6.61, 6.15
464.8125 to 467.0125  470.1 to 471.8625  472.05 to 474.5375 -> -0.001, 6.17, 6.13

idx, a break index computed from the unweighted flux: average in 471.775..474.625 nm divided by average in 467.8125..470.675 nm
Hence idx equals 0.99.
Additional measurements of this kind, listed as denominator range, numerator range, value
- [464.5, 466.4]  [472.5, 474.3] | 1.02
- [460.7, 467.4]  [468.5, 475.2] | 0.97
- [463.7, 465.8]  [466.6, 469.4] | 1.01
